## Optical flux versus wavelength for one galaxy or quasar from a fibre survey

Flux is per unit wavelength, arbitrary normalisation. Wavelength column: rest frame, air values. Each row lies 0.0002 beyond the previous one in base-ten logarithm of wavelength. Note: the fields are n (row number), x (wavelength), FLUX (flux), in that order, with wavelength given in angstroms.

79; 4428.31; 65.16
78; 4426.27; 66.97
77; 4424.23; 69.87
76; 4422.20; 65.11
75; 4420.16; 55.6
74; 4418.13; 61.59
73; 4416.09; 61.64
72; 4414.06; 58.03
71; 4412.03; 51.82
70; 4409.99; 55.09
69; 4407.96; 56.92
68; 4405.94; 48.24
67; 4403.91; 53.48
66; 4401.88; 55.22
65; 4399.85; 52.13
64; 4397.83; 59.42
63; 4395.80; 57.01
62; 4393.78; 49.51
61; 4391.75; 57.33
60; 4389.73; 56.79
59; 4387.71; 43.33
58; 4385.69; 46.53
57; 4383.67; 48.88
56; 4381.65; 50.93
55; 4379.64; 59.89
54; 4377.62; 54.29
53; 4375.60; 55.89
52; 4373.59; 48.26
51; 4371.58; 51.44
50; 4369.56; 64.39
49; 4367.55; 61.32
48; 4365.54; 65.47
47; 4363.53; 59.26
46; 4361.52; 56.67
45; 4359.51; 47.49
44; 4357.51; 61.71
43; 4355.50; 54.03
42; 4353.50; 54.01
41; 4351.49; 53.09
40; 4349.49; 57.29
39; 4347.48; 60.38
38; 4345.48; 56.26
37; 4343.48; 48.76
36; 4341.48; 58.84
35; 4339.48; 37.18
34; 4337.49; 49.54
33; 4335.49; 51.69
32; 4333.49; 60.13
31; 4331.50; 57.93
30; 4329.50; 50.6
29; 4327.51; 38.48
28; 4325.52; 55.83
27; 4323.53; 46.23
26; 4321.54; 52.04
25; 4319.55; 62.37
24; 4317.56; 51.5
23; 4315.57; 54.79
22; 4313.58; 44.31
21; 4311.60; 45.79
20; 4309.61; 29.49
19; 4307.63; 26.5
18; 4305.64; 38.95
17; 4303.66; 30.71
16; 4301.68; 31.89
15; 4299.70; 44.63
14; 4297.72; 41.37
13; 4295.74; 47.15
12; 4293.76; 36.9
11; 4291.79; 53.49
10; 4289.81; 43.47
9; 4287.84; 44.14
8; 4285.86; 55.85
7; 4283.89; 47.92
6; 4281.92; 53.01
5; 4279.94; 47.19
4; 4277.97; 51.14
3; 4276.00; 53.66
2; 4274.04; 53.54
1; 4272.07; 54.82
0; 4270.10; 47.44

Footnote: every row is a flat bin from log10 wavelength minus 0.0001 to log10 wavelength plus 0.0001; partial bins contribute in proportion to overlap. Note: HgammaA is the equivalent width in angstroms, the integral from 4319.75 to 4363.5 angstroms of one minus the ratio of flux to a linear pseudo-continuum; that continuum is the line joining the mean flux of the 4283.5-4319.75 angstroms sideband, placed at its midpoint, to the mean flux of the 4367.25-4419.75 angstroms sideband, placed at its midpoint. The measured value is -4.48 angstroms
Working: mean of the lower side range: 43.3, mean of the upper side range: 54.5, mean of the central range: 53.1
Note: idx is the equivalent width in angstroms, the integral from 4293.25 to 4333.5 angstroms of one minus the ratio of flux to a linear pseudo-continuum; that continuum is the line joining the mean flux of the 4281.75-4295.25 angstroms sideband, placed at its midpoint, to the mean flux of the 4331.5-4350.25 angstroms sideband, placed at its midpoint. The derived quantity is 4.5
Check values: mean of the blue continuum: 47.5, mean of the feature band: 44.9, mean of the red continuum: 53.5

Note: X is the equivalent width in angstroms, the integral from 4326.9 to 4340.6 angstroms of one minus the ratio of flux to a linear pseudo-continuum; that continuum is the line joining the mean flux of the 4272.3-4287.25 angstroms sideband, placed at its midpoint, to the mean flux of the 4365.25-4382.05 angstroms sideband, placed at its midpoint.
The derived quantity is 1.2 angstroms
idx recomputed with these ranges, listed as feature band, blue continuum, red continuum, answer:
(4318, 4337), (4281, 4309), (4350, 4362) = -1.5 angstroms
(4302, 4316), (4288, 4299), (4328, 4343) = 2.8 angstroms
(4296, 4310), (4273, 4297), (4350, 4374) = 4.1 angstroms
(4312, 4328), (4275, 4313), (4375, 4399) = -1.7 angstroms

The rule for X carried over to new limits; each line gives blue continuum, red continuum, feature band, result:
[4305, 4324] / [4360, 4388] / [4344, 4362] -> -1.4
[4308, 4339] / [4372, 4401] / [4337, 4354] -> -0.8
